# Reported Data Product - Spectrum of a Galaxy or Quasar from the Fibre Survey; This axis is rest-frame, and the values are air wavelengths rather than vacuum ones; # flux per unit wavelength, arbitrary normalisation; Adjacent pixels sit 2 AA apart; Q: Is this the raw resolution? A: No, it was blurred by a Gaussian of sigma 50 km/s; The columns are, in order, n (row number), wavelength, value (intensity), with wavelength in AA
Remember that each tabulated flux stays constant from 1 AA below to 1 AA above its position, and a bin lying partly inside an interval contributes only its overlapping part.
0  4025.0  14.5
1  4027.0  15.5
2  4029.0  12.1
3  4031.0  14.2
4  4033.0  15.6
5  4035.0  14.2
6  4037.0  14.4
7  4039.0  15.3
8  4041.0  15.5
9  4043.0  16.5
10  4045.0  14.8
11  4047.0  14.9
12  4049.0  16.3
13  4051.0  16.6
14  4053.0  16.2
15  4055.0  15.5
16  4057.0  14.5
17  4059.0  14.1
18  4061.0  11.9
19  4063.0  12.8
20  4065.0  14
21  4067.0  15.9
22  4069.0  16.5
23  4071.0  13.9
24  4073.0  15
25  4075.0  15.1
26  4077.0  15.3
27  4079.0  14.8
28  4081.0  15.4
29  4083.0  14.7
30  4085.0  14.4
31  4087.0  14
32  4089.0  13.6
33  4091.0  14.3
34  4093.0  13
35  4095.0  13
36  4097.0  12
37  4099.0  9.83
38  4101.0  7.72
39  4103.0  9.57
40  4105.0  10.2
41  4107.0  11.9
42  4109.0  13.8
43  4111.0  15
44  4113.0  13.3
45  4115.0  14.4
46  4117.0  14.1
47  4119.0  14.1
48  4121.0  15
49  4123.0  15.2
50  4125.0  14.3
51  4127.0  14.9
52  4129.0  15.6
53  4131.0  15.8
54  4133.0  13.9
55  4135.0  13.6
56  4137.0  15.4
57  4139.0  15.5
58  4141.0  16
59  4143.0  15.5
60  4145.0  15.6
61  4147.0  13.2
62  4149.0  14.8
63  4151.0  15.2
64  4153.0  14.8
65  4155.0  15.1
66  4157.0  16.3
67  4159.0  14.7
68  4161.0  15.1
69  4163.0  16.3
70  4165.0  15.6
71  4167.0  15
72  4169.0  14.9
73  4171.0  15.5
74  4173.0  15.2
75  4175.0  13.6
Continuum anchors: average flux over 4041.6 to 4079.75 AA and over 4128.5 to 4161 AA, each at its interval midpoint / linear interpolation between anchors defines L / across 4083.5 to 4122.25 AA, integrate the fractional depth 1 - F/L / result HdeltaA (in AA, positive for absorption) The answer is 5.6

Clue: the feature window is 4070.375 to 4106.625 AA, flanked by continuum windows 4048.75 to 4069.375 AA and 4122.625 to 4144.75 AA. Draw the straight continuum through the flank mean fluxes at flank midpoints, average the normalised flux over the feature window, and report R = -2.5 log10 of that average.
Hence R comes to 0.14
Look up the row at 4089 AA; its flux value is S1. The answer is 13.6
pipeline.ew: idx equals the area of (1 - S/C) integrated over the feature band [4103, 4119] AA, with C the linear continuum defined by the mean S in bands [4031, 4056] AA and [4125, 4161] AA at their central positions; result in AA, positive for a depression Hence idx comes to 2.21 AA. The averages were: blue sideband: 15.4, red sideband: 15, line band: 13.1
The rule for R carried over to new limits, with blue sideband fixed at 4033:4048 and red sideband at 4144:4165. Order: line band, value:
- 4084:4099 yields 0.15 mag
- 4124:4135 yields 0.03 mag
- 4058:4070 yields 0.07 mag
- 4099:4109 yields 0.42 mag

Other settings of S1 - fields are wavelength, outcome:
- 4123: 15.2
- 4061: 11.9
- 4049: 16.3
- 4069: 16.5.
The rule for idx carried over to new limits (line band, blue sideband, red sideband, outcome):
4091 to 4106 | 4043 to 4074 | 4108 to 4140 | 3.8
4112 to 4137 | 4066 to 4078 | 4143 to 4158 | 0.9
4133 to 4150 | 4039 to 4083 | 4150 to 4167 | 0.5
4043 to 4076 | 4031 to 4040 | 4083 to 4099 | -1.8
